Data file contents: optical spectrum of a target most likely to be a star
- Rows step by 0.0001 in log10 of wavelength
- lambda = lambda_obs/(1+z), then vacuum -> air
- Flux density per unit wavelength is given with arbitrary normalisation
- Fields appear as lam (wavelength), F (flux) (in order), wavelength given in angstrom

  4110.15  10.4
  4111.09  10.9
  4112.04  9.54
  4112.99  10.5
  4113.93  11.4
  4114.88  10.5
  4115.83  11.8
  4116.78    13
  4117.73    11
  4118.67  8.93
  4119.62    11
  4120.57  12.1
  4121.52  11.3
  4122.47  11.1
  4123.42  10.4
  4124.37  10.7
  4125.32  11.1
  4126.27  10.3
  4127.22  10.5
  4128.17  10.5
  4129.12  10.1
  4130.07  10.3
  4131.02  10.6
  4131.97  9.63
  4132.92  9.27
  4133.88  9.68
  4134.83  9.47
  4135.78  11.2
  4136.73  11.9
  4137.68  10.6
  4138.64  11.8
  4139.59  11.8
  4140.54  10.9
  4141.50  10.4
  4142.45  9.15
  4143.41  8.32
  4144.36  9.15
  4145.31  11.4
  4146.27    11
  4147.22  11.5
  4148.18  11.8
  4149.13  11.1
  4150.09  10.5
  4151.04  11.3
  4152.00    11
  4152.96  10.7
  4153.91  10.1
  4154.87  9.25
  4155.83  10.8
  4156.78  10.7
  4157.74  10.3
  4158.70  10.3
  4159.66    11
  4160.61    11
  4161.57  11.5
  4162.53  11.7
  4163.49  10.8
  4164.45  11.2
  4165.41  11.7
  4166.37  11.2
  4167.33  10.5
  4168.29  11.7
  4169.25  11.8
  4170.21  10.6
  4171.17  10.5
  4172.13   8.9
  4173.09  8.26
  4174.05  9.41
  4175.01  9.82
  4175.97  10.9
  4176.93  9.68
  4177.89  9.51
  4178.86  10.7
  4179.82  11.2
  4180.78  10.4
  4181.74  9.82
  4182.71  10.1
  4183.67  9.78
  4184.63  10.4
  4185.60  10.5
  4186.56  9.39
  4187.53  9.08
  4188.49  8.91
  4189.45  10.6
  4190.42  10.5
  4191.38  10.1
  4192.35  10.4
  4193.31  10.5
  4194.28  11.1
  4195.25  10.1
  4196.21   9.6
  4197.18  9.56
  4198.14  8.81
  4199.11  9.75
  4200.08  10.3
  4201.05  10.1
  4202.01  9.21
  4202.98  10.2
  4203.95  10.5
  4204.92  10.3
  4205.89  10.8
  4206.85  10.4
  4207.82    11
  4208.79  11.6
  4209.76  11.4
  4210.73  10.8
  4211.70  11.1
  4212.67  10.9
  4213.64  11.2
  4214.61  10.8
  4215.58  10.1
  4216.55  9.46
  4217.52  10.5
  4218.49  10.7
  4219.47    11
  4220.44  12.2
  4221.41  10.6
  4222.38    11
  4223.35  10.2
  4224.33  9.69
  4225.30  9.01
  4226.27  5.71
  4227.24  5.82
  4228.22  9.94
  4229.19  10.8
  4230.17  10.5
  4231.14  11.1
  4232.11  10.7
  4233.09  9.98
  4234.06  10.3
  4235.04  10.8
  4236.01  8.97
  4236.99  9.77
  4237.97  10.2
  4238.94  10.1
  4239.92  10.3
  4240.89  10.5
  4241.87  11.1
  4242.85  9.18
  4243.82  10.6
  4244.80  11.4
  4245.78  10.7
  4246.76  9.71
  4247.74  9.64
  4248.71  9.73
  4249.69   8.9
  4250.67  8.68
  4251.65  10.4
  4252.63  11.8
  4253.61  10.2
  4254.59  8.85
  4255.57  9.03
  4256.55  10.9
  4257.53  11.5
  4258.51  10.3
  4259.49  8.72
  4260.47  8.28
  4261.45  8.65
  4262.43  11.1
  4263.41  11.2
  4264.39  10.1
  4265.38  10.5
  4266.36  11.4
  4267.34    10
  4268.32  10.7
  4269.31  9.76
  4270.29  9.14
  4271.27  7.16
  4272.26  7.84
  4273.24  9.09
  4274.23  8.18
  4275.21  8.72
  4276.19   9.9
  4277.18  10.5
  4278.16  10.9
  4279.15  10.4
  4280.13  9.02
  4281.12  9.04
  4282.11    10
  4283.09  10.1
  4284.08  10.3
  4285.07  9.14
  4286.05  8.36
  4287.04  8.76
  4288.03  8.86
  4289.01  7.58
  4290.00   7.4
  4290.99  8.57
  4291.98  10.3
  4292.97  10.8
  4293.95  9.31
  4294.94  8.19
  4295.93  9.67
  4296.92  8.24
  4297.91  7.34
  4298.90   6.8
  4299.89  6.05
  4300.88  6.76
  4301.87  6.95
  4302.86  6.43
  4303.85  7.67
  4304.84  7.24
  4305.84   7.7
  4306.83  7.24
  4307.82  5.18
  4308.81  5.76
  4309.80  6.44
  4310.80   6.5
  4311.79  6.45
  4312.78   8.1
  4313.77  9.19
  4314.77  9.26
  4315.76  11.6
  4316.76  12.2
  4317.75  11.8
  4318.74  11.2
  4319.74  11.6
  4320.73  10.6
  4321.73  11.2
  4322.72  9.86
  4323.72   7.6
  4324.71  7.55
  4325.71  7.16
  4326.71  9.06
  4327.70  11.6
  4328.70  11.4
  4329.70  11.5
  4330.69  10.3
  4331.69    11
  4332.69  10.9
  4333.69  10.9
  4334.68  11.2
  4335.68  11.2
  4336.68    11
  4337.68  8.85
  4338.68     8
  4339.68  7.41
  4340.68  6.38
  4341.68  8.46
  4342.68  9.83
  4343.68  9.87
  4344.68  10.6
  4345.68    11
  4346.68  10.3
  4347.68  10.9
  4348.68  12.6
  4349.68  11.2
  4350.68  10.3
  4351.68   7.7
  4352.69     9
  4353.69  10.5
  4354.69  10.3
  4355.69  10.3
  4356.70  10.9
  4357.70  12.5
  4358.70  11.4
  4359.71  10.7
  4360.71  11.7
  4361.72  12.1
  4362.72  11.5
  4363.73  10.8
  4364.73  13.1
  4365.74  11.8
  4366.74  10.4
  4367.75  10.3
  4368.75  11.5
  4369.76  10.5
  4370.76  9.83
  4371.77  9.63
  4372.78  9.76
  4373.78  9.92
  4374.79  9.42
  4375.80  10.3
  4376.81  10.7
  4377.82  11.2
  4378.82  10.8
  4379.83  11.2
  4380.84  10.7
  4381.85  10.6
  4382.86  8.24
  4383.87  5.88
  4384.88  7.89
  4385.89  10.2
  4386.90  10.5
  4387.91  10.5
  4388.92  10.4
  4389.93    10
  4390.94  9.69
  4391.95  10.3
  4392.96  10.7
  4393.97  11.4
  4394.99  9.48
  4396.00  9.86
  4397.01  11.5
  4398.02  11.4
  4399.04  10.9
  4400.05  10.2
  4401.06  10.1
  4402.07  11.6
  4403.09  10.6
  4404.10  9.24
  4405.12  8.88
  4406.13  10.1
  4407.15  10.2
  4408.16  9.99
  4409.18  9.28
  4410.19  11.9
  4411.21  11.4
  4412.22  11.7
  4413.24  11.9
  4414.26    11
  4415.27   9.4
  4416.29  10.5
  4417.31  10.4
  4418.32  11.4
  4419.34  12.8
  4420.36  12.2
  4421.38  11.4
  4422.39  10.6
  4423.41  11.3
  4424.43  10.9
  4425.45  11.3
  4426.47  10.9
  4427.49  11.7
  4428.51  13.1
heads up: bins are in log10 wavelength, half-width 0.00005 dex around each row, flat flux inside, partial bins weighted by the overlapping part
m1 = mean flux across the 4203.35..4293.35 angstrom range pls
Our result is 9.93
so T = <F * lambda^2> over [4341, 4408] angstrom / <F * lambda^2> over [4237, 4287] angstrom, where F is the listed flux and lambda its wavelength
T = 1.11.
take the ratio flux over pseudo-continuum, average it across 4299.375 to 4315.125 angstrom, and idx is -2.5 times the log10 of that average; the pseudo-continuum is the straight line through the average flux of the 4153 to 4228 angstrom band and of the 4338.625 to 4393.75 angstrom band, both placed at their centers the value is 0.41 mag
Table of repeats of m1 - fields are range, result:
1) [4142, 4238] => 10.3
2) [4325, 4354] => 9.98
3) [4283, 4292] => 8.81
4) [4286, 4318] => 8.11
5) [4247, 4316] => 8.91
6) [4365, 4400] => 10.2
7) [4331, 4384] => 10.4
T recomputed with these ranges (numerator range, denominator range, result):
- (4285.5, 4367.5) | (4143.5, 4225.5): 0.97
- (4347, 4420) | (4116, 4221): 1.11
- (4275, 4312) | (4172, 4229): 0.86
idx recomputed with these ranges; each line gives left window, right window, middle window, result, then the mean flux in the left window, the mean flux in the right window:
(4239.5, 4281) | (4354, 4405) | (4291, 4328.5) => 0.179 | 9.87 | 10.5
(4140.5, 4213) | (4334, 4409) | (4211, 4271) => 0.028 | 10.4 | 10.3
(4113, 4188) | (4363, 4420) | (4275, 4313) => 0.258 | 10.6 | 10.4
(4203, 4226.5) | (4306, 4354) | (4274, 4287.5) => 0.046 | 10.5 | 9.56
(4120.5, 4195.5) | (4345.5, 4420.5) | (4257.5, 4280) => 0.088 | 10.5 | 10.5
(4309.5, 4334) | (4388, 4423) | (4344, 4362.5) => -0.067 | 9.82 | 10.7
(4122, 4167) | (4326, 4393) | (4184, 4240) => 0.040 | 10.7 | 10.3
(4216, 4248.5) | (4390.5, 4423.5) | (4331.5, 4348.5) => 0.059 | 10.1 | 10.7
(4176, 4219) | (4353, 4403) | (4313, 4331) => 0.022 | 10.3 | 10.5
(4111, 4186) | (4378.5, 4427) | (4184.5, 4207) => 0.057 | 10.6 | 10.5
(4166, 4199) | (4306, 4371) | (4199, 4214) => -0.054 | 10.1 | 9.98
